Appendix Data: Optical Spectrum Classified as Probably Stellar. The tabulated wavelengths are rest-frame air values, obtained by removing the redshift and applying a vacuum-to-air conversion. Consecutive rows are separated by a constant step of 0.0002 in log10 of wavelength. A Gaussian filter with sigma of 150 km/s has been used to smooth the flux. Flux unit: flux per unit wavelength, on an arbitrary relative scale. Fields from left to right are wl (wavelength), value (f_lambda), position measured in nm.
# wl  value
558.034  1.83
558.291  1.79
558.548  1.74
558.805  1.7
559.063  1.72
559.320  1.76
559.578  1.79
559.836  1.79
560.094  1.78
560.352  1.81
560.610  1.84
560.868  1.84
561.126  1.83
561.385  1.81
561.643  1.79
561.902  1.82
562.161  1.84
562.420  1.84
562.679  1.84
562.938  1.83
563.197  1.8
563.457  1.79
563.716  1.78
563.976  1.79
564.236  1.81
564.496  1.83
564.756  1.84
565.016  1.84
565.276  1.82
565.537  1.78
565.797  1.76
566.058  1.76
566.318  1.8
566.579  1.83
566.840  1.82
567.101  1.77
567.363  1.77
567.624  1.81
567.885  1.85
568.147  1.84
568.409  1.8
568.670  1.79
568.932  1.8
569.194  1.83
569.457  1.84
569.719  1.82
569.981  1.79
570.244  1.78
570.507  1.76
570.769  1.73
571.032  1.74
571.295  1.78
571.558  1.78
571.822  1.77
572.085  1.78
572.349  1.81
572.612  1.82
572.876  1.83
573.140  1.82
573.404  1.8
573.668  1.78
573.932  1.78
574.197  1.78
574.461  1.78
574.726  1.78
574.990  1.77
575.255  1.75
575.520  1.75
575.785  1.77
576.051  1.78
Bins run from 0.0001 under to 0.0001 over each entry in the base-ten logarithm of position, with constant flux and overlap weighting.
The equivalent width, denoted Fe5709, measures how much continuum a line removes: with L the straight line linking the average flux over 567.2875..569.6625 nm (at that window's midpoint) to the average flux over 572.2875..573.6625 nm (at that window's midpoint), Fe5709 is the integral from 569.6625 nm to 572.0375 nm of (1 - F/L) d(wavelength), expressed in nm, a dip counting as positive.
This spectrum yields 0.06 nm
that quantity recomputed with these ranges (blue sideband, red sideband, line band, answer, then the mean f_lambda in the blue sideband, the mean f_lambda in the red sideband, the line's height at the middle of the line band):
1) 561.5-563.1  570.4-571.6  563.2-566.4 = 0.01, 1.83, 1.76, 1.81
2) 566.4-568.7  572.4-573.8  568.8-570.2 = 0.00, 1.81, 1.81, 1.81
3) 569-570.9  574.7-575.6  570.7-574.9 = -0.02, 1.79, 1.76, 1.78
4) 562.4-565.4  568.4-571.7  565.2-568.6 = 0.00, 1.82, 1.79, 1.8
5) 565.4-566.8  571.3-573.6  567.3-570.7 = -0.02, 1.79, 1.8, 1.79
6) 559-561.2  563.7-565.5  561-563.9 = -0.01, 1.8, 1.82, 1.81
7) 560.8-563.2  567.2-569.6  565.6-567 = 0.02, 1.83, 1.81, 1.82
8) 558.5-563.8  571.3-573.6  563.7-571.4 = 0.00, 1.8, 1.8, 1.8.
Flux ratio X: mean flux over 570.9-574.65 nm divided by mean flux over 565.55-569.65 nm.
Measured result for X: 0.99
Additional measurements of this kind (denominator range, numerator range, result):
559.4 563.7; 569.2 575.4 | 0.99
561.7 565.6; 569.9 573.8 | 0.98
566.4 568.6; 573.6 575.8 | 0.98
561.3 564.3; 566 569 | 1.00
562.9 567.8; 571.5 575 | 0.99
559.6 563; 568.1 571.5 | 0.98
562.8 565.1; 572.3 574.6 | 0.99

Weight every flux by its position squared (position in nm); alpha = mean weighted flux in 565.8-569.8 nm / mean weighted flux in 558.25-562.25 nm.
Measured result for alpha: 1.0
